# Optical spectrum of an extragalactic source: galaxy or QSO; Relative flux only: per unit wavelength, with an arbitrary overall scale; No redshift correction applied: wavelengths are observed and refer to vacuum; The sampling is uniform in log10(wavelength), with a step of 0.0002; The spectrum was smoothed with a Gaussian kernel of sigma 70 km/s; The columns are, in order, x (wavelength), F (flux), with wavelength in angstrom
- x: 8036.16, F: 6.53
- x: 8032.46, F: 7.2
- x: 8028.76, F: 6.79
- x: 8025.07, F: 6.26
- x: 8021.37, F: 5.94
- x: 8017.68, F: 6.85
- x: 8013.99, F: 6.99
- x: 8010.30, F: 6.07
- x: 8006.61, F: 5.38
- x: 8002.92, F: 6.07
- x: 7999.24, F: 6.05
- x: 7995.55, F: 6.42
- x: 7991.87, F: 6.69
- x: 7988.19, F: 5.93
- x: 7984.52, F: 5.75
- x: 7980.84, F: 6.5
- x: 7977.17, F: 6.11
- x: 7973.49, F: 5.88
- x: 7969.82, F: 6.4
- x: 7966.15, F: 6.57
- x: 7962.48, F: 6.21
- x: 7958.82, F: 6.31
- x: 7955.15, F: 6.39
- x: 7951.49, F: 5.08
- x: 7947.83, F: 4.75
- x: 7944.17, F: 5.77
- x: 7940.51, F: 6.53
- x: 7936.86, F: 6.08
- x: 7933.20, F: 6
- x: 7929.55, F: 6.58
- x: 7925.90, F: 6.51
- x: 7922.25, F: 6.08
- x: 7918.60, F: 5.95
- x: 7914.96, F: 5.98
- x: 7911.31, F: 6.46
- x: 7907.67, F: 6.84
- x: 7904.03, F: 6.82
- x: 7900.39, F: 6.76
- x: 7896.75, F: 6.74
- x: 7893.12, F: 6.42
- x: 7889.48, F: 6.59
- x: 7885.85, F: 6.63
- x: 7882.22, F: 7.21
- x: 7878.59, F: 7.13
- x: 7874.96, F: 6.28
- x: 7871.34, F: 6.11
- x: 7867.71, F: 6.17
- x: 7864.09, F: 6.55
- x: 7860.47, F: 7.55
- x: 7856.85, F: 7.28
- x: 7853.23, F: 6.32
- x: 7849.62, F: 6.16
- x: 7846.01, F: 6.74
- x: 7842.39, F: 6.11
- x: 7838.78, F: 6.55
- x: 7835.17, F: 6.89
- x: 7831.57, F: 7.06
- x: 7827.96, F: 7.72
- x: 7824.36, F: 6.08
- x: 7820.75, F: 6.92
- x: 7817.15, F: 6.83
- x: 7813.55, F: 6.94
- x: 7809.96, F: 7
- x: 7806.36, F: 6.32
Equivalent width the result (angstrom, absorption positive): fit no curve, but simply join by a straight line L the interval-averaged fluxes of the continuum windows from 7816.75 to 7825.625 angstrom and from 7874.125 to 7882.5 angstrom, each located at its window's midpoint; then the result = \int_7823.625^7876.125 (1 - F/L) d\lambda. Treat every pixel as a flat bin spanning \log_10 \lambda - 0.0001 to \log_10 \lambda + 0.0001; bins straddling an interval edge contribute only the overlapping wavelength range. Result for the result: 0.7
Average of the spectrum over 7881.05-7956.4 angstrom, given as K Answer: 6.28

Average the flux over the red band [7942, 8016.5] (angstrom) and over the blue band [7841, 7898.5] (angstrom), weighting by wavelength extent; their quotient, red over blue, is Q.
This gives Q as 0.9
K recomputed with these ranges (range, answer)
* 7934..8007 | 6.06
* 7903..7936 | 6.34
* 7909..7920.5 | 6.16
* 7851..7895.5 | 6.68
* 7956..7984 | 6.26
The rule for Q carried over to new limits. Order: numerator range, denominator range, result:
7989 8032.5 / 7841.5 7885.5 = 0.96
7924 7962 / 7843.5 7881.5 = 0.91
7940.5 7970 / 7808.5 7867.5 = 0.88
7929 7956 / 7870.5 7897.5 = 0.88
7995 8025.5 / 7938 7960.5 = 1.07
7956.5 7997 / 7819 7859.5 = 0.93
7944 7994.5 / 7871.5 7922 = 0.92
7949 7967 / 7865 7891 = 0.92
